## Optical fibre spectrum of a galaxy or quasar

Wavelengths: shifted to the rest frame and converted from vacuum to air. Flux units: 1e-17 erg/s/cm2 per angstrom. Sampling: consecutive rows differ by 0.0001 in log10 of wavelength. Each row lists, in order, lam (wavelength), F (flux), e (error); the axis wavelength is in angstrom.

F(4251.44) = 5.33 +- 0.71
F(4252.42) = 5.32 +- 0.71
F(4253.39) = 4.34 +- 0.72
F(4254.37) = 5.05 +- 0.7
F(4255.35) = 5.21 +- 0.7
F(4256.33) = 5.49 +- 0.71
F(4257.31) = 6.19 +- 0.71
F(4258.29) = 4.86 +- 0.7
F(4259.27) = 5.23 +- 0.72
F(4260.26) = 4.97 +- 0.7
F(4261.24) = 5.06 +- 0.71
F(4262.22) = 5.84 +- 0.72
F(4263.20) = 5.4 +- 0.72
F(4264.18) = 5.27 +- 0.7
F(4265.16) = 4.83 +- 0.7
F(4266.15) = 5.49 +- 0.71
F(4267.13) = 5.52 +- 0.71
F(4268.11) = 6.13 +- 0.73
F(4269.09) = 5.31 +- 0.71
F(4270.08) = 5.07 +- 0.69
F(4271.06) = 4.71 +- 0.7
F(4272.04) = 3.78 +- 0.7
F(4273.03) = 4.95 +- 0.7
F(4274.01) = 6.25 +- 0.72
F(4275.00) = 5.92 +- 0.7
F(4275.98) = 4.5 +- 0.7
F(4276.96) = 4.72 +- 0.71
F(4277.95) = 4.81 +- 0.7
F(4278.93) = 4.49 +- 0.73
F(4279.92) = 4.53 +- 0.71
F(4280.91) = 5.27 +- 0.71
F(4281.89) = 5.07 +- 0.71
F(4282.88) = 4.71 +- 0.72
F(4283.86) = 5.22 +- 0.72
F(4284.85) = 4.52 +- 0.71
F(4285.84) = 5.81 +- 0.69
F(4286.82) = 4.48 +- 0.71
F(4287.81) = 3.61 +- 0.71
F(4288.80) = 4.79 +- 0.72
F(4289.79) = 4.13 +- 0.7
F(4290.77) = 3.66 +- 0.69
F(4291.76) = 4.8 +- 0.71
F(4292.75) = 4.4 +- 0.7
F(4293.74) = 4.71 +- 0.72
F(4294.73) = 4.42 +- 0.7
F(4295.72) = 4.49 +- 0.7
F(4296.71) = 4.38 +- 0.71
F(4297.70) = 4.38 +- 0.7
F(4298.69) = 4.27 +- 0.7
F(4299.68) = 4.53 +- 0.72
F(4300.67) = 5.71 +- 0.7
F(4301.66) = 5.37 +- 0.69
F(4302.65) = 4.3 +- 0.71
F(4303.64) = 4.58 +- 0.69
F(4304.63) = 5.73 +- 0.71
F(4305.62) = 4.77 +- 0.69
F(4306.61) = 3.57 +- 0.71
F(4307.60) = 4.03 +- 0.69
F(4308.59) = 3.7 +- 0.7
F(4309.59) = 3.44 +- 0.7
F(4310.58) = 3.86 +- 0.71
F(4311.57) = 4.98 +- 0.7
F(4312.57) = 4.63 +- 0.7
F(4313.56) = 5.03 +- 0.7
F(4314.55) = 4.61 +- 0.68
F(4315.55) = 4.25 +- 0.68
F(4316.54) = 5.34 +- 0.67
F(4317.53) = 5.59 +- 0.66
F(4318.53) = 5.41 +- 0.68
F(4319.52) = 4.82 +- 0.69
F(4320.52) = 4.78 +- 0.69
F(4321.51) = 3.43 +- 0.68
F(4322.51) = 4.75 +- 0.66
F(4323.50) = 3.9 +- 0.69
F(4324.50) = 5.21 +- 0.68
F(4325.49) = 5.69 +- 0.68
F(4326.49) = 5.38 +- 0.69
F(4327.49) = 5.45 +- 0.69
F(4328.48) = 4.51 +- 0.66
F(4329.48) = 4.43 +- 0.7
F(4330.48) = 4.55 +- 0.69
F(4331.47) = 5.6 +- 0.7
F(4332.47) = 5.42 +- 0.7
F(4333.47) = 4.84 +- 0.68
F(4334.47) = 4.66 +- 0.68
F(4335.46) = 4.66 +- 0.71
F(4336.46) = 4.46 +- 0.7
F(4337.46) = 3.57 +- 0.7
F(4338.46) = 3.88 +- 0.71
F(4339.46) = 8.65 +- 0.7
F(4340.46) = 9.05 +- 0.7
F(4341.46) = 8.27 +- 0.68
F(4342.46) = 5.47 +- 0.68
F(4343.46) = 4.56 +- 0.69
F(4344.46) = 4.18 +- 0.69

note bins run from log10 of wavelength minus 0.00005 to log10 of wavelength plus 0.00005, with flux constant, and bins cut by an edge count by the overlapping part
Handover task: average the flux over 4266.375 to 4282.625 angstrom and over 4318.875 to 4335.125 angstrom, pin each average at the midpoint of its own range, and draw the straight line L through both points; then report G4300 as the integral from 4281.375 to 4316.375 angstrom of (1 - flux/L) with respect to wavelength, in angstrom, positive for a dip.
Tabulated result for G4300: 2.9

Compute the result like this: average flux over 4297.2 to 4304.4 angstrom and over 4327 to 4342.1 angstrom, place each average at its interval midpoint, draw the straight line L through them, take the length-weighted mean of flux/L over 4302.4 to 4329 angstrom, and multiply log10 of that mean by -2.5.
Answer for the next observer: 0.09 mag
